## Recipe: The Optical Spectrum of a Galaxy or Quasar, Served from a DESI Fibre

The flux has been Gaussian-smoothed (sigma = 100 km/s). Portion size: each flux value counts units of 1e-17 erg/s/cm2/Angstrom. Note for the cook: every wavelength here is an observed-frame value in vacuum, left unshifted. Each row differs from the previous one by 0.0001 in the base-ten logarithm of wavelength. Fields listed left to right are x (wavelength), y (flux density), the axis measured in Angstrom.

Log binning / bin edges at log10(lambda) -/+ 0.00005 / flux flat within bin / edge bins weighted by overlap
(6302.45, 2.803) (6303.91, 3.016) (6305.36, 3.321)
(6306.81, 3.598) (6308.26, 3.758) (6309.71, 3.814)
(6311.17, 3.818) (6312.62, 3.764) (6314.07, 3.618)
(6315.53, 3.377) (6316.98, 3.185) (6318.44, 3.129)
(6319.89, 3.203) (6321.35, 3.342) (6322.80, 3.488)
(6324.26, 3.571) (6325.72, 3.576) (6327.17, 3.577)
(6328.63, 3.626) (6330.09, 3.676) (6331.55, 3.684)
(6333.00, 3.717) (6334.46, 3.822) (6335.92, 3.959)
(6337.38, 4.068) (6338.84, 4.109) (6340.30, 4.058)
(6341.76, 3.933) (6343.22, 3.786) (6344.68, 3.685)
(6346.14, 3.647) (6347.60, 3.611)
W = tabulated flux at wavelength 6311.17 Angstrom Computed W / 3.818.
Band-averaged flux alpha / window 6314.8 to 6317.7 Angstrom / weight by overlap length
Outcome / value 3.28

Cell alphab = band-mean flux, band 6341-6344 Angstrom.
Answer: 3.86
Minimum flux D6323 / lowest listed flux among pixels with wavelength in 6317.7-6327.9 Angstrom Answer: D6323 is 3.129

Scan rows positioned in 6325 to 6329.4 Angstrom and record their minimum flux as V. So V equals 3.576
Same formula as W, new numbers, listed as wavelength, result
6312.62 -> 3.764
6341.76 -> 3.933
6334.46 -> 3.822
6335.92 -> 3.959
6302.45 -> 2.803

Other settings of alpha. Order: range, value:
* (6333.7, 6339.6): 3.99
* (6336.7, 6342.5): 4.04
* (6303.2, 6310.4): 3.51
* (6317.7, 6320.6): 3.17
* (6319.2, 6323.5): 3.35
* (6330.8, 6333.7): 3.71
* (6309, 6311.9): 3.81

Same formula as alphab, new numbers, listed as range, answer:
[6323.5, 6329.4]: 3.58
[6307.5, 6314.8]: 3.75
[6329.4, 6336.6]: 3.77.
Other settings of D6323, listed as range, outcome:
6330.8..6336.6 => 3.684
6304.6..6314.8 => 3.321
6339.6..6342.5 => 3.933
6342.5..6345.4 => 3.685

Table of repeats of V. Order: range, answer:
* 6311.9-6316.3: 3.377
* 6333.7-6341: 3.822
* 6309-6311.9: 3.814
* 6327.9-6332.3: 3.626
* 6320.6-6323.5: 3.342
